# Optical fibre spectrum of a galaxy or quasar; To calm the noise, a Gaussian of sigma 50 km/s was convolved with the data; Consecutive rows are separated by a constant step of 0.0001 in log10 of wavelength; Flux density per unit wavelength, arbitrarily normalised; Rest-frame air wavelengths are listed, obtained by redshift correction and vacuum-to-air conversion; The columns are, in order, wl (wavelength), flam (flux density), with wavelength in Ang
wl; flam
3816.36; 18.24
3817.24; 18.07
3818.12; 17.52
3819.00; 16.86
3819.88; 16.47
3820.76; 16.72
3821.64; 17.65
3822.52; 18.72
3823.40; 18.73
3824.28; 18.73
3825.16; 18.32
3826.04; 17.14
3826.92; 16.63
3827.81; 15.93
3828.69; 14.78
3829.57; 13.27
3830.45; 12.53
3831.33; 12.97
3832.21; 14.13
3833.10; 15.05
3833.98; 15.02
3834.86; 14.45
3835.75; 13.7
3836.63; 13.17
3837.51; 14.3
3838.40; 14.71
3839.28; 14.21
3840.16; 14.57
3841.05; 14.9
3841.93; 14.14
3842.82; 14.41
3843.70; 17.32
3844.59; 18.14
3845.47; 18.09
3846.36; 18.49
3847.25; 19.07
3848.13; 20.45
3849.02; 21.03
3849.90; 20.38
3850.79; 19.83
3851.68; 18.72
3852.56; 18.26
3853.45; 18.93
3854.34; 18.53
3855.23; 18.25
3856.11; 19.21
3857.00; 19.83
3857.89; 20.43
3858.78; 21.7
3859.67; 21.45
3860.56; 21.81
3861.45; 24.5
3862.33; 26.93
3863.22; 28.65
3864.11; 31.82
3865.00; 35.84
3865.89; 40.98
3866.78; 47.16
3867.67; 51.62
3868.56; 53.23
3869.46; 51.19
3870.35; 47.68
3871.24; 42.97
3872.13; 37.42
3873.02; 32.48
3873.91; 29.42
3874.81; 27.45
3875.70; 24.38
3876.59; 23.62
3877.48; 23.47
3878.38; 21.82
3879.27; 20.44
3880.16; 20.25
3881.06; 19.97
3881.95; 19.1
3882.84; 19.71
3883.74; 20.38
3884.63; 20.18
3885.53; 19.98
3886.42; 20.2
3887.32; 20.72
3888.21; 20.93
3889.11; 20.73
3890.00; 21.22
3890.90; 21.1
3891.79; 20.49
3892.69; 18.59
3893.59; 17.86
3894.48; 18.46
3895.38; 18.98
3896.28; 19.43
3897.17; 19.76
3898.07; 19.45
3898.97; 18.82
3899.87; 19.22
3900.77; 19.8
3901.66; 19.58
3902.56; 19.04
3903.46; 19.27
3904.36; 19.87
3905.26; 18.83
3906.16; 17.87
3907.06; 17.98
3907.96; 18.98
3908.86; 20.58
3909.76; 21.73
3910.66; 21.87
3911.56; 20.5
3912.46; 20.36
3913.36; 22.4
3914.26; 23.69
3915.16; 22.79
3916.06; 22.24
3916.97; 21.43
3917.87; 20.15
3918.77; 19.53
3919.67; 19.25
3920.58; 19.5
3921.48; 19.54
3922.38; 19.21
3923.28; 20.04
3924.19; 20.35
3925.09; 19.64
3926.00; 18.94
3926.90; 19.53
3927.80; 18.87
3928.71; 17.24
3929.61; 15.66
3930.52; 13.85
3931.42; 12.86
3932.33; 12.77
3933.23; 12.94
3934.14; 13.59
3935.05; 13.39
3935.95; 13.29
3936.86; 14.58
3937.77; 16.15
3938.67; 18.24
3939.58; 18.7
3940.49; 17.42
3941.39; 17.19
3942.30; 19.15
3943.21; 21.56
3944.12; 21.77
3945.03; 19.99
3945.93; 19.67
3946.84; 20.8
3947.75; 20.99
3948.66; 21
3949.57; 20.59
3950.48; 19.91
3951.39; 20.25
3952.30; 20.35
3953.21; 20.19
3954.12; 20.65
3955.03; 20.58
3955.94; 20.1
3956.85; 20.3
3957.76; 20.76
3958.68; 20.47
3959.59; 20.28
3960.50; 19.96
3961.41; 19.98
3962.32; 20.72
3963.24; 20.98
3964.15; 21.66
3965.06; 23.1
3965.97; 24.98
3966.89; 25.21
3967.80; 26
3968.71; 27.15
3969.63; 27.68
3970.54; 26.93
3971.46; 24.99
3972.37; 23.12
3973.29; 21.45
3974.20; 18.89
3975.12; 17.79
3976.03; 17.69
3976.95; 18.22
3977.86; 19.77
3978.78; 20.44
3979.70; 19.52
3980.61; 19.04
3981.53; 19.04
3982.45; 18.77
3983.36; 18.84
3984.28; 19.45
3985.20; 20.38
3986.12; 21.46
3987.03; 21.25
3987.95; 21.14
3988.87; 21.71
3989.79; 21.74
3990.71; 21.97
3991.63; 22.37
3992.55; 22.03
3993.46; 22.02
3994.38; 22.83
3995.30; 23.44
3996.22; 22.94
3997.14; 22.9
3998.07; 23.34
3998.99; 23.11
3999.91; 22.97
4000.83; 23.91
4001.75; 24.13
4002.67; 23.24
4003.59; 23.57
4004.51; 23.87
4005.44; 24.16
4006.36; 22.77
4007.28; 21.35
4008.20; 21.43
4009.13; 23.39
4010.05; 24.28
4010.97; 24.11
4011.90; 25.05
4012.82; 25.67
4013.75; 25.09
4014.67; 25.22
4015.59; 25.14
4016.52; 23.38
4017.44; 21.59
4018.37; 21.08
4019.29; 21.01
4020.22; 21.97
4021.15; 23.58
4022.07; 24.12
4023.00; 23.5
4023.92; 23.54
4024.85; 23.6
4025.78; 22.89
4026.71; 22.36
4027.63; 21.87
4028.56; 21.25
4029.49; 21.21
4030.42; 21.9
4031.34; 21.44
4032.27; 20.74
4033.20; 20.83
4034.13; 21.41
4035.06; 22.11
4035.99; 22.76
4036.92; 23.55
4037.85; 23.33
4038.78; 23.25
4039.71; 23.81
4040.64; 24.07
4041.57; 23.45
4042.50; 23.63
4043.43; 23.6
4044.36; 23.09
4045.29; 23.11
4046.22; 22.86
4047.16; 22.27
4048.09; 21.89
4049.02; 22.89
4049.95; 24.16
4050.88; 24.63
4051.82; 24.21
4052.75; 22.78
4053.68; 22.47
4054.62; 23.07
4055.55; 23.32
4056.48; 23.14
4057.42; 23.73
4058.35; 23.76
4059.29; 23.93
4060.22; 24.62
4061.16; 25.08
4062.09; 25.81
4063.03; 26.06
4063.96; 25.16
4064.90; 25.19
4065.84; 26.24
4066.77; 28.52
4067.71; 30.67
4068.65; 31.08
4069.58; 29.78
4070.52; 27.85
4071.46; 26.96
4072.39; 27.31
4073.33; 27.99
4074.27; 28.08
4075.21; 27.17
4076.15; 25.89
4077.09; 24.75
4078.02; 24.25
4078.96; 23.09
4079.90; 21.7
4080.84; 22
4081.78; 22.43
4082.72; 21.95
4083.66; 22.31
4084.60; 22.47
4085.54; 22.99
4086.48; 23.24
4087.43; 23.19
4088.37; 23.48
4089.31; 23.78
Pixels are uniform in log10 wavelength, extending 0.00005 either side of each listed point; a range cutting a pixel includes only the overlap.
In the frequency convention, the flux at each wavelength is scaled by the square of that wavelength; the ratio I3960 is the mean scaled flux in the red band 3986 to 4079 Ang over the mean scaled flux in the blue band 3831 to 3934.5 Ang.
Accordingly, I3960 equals 1.2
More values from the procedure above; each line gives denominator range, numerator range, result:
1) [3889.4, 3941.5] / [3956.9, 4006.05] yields 1.21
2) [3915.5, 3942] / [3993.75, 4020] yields 1.39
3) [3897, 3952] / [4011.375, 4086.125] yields 1.35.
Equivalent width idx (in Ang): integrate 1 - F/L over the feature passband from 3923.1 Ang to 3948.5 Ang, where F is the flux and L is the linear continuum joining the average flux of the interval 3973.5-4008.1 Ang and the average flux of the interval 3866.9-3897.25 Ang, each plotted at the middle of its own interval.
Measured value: 6.80 Ang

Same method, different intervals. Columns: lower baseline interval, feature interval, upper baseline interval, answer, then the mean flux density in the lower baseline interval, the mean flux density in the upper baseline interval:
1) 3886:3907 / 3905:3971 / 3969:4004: 2.3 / 19.5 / 21.7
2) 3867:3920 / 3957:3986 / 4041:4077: 3.5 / 23.7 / 25.1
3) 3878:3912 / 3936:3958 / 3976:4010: 1.4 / 19.8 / 21.7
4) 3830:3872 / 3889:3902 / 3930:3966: 1.0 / 23.2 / 18.8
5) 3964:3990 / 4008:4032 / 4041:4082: 0.2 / 21.6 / 24.9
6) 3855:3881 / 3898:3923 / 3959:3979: 6.3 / 30.5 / 22.1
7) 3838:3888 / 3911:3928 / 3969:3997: 1.9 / 24.7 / 21.3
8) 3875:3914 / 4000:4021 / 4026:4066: -0.8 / 20.3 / 23.2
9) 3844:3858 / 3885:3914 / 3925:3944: -3.7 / 19.2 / 16.5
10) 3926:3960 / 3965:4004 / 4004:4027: -1.7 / 18.3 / 23.4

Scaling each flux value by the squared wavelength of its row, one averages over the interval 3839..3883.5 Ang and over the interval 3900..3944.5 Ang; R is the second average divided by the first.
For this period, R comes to 0.76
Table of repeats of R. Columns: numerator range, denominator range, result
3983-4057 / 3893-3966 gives 1.24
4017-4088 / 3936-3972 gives 1.19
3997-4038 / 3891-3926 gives 1.22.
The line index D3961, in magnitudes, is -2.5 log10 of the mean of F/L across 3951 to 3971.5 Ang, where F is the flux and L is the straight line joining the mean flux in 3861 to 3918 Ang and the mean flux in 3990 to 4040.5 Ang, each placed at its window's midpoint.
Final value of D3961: 0.07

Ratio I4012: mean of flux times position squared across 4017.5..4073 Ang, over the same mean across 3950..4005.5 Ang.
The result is 1.14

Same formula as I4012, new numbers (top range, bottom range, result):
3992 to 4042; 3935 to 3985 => 1.16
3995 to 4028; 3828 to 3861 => 1.49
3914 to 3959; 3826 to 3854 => 1.22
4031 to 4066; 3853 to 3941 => 1.14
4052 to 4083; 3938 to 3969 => 1.29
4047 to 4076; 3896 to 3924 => 1.37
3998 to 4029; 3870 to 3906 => 1.11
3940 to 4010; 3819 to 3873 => 1.04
